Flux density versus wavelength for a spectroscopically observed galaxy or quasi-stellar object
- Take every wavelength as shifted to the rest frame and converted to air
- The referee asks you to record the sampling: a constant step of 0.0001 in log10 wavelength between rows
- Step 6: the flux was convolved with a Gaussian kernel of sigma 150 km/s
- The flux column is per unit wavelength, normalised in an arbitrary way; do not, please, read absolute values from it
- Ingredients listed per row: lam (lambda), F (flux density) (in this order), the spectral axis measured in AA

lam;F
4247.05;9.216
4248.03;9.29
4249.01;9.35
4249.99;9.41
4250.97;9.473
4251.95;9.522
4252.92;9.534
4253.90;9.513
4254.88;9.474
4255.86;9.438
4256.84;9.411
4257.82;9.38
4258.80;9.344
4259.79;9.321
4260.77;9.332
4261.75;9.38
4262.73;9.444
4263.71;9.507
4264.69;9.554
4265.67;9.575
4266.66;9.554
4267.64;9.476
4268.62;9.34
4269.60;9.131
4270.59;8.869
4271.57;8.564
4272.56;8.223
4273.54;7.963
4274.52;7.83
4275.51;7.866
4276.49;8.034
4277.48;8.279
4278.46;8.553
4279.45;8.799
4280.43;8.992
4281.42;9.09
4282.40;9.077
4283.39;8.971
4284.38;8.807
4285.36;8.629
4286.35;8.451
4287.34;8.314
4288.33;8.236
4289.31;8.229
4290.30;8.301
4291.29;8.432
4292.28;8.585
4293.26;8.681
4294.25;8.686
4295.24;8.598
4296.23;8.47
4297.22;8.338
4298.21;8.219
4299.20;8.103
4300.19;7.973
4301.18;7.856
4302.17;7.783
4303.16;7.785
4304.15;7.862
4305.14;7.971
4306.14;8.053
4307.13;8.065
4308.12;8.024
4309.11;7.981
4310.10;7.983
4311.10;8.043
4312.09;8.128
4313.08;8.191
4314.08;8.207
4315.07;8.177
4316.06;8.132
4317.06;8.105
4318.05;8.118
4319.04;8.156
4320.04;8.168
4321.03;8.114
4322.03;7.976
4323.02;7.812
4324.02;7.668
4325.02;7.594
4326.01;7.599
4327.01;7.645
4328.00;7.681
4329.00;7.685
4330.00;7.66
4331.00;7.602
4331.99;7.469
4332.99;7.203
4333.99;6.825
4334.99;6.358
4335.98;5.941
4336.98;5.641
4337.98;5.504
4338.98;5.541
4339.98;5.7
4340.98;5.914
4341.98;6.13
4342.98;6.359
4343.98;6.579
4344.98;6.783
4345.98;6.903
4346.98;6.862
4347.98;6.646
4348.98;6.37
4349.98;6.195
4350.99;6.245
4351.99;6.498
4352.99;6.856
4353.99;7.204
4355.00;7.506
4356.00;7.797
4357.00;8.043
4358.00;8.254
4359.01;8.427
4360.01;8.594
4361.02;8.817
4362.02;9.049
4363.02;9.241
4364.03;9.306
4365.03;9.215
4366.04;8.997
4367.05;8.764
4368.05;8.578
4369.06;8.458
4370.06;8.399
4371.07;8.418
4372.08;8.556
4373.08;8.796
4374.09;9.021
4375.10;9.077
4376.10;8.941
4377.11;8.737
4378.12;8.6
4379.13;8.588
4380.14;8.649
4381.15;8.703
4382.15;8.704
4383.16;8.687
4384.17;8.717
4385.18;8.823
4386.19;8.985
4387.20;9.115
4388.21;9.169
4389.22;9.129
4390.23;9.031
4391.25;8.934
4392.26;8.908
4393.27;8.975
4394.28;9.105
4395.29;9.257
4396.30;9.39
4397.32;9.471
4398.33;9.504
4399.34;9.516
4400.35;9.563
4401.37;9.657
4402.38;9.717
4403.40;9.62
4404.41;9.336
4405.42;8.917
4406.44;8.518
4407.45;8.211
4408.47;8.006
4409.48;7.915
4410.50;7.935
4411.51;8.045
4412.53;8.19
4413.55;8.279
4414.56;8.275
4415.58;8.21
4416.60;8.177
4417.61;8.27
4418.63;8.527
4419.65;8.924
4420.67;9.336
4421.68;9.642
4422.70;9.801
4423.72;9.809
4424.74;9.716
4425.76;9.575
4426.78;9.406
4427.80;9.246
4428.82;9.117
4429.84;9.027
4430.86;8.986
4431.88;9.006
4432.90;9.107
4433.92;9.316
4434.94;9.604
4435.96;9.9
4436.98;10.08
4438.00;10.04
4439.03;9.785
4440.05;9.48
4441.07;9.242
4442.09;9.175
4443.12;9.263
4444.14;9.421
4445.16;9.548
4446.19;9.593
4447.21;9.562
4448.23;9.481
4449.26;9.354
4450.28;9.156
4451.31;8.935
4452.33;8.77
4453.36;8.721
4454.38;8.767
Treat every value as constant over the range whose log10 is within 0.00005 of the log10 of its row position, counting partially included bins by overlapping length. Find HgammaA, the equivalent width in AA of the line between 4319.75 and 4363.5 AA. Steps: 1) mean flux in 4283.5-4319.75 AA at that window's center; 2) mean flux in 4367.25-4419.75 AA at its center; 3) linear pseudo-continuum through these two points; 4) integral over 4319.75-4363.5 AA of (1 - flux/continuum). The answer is 6.60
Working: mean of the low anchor 8.22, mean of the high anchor 8.79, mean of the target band 7.19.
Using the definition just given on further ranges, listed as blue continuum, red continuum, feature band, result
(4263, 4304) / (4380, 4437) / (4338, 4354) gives 4.4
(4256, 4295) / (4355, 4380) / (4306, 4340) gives 4.8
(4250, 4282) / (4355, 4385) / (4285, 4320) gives 2.9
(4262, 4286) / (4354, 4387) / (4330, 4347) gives 4.4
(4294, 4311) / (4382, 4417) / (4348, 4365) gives 1.5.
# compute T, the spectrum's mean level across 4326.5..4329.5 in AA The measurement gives 7.66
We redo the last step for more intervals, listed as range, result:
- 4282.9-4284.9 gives 8.9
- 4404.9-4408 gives 8.54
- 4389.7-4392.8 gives 8.94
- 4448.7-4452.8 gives 9.06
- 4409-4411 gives 7.91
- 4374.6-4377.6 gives 8.93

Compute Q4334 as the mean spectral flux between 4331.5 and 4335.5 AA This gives 6.96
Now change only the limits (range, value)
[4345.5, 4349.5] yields 6.7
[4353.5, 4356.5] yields 7.5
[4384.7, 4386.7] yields 8.91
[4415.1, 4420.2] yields 8.42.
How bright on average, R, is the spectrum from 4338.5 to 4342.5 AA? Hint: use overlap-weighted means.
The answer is 5.82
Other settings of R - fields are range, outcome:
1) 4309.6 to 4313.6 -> 8.07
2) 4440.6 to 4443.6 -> 9.21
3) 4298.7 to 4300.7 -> 8.04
